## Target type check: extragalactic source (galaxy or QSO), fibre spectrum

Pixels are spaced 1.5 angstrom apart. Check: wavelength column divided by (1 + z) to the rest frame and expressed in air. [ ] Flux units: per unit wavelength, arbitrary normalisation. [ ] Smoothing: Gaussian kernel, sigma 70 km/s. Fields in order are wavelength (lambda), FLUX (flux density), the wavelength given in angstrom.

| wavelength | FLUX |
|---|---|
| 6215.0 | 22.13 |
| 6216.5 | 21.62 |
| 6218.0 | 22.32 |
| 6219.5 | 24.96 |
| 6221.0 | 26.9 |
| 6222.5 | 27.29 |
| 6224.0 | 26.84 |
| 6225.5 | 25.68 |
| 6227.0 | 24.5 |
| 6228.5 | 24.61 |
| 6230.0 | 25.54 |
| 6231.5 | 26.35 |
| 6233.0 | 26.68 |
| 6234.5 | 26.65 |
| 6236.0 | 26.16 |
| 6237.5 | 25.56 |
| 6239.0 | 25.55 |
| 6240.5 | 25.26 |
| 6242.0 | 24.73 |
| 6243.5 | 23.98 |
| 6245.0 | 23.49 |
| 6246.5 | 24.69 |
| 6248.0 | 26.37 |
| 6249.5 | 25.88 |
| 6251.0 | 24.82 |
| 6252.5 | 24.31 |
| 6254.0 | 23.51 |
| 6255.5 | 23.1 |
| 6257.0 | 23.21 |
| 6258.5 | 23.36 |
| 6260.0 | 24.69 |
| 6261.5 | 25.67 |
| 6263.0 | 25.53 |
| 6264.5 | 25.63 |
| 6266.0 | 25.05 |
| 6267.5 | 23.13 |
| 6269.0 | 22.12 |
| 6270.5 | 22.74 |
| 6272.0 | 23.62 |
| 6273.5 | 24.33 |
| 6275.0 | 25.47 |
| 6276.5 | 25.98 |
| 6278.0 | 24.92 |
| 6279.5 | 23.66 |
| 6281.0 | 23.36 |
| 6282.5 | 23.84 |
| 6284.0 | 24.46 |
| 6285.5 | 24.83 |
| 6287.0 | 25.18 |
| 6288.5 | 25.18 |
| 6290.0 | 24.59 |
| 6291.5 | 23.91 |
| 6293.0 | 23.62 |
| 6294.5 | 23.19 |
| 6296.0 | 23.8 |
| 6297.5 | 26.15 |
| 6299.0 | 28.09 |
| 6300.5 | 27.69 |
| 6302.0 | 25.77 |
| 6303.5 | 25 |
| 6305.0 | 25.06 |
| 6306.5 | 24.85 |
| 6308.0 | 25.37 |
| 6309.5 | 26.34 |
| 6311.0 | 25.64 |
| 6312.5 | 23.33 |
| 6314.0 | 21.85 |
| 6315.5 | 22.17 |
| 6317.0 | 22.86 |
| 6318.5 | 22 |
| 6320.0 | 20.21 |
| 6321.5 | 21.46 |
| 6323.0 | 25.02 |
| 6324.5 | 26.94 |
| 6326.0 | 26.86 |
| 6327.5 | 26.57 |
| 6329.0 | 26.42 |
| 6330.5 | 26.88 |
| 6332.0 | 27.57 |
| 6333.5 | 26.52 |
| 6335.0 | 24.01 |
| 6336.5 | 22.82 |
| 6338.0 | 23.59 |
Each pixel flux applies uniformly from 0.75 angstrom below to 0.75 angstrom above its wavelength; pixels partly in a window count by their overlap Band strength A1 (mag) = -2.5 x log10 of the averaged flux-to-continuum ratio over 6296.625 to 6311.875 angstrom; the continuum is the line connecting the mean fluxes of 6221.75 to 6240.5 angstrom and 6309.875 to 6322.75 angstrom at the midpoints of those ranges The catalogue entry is -0.126 mag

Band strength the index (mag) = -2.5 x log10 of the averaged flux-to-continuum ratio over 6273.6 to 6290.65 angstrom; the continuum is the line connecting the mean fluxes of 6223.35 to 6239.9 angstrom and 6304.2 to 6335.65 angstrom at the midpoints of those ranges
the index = 0.021 mag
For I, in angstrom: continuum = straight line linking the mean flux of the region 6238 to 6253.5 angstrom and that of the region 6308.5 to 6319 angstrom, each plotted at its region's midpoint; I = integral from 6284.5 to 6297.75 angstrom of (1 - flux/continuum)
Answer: -0.2 angstrom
